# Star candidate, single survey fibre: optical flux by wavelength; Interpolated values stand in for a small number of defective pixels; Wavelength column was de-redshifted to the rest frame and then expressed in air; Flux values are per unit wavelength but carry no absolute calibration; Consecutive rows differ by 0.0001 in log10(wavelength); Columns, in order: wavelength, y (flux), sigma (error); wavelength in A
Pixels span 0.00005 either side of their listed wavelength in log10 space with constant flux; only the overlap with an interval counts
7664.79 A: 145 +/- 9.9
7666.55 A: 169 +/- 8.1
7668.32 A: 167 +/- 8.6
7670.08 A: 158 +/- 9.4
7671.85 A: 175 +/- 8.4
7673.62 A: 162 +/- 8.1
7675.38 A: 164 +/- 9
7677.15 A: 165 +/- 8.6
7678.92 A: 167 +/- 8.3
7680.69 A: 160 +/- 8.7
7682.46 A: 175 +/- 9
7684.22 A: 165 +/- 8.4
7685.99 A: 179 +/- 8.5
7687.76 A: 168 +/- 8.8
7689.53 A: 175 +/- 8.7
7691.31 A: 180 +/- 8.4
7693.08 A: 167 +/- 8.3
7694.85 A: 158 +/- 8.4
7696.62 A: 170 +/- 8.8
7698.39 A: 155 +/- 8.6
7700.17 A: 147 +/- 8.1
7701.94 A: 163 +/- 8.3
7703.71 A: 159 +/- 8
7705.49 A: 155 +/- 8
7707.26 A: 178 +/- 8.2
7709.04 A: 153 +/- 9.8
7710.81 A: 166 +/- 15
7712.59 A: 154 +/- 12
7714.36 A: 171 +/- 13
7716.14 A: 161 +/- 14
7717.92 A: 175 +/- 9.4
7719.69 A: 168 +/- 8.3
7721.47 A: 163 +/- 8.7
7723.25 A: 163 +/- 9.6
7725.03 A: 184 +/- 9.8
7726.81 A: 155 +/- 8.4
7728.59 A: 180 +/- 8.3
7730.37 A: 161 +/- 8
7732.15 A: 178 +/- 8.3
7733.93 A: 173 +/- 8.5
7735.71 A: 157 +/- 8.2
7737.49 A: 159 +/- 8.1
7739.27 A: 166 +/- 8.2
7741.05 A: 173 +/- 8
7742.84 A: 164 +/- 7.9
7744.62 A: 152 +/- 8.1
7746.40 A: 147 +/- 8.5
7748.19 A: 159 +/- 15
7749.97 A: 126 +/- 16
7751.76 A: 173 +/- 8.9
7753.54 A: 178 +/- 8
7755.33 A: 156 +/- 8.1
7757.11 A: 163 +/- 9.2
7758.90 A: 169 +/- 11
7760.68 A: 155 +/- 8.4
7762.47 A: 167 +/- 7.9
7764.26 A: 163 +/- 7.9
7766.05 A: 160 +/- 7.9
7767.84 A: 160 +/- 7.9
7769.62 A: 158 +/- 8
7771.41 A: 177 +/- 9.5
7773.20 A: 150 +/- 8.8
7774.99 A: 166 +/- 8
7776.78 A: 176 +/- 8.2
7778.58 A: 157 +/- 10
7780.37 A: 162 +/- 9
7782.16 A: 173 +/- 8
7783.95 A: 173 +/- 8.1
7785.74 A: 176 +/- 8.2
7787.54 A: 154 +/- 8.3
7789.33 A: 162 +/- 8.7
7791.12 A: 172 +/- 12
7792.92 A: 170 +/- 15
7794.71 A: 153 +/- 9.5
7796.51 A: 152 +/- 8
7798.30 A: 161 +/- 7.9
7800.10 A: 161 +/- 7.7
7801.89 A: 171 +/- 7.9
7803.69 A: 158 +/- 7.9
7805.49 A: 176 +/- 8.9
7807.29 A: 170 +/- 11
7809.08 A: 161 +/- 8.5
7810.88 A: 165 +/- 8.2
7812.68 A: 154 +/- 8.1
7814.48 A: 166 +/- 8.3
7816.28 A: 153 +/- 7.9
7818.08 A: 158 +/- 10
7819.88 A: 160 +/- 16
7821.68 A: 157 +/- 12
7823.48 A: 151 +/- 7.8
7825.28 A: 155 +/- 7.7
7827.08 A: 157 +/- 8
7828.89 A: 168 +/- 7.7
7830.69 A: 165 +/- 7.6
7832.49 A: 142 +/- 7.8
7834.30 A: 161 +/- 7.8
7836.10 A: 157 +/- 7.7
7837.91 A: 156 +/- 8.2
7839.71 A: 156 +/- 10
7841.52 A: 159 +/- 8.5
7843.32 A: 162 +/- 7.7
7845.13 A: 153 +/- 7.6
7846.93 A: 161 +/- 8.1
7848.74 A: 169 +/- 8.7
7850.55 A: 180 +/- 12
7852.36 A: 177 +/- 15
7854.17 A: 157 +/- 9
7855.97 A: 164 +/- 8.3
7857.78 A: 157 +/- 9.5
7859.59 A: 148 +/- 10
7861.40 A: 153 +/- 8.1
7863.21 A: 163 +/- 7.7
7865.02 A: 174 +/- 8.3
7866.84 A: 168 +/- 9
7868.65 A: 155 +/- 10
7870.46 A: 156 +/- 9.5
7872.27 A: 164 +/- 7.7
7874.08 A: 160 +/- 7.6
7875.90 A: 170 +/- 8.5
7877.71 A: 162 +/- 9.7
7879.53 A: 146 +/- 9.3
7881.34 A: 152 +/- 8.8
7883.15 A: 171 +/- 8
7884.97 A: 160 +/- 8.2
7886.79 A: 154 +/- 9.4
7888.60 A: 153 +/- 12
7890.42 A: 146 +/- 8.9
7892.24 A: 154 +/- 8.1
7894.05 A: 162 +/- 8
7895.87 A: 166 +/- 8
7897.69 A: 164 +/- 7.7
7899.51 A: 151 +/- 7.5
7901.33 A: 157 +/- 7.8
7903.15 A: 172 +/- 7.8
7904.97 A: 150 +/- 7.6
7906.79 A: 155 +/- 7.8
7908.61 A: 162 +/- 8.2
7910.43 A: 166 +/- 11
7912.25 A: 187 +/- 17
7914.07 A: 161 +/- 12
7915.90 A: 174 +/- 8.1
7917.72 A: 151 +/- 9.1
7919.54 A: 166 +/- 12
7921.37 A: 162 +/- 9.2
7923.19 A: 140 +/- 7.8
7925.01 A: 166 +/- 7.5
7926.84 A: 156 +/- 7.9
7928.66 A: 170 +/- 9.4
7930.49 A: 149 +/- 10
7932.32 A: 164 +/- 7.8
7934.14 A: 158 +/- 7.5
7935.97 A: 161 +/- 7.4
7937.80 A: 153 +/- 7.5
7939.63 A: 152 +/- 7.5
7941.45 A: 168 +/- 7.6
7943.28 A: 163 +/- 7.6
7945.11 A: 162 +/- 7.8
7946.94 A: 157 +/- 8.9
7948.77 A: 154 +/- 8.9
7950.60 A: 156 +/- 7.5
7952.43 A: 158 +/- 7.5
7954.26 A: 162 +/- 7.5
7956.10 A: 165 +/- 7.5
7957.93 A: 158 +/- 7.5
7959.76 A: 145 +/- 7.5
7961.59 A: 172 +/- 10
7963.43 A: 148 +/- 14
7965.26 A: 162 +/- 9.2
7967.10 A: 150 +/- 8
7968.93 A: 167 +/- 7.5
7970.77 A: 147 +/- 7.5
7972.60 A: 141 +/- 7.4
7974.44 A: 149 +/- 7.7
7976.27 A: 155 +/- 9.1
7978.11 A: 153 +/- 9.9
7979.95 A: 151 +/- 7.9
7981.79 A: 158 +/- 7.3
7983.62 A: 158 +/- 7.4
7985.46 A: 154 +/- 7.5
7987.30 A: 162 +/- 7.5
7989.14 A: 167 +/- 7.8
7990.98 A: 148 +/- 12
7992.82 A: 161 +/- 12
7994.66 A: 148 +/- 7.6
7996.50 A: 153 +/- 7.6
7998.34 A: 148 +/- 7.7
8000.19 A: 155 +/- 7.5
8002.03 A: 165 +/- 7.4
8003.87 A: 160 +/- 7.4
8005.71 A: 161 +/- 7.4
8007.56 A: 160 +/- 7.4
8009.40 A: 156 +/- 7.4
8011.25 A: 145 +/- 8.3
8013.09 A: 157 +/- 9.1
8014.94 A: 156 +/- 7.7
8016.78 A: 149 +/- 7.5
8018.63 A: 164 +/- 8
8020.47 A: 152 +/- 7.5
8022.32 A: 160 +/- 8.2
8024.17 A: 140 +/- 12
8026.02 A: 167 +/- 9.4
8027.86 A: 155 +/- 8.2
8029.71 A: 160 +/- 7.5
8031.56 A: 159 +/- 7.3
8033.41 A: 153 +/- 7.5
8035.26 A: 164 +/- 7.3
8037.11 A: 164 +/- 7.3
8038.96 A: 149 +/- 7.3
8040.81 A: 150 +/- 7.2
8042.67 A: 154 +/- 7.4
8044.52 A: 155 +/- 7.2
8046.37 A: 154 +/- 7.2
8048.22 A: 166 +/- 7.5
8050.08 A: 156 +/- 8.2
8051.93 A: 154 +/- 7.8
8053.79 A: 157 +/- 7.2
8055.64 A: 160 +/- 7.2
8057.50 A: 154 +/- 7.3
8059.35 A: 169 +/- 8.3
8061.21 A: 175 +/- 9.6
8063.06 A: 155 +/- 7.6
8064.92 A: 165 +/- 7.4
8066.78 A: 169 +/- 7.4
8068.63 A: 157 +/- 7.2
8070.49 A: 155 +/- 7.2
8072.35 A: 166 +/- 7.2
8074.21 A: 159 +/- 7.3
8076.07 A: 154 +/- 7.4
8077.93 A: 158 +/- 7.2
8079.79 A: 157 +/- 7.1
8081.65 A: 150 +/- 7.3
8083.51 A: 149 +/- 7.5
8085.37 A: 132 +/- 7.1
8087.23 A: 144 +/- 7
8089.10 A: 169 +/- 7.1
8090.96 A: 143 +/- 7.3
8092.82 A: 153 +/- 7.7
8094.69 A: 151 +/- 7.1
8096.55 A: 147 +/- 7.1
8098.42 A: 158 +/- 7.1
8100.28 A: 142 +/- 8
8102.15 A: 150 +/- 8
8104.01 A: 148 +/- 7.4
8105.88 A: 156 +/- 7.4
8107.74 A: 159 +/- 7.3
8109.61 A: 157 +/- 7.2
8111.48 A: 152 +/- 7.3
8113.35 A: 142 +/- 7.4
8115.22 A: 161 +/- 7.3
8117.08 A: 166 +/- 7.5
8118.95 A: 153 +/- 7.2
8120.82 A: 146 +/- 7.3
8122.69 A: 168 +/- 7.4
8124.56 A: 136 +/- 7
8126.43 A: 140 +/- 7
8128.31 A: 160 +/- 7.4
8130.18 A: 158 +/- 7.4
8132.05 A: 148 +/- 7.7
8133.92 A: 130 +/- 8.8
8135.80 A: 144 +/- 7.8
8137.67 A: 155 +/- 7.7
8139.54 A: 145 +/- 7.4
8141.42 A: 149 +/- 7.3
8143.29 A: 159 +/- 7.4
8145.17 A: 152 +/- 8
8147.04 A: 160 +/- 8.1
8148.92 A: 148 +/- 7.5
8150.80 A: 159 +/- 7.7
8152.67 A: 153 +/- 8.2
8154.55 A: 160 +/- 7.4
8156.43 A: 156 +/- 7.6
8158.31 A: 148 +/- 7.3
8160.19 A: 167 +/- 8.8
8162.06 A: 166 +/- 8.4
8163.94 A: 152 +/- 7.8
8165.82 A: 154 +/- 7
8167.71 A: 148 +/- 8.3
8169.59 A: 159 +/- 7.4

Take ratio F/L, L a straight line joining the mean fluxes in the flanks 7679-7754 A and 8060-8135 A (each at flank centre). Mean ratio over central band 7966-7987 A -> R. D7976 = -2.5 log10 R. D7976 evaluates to 0.026 mag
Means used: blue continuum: 165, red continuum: 153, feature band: 153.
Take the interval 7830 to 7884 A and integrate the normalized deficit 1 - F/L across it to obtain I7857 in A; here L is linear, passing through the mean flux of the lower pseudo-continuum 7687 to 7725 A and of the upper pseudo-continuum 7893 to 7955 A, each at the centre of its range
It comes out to 0.4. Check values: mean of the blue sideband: 165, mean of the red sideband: 160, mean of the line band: 161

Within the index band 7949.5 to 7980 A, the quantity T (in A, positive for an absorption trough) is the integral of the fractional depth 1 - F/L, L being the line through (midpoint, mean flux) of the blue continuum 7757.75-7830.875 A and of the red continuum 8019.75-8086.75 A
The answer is 0.69 A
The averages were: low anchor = 163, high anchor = 157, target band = 155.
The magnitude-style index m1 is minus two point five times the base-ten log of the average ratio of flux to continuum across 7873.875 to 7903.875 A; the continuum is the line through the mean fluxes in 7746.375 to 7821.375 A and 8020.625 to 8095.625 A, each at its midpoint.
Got 0.01 mag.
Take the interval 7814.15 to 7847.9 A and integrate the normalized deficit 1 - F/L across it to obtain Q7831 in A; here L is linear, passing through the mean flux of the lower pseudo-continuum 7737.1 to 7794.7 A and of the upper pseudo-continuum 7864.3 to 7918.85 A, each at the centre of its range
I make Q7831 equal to 0.9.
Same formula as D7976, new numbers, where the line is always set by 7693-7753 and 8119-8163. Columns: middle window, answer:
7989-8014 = 0.002 mag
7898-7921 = -0.030 mag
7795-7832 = 0.000 mag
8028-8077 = -0.029 mag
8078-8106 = 0.027 mag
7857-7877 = -0.010 mag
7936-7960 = -0.008 mag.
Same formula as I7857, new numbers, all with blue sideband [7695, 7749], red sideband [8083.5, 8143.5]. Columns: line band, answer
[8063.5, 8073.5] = -0.7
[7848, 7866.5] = -0.6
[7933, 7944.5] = -0.2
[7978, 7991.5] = -0.2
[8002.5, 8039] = -0.8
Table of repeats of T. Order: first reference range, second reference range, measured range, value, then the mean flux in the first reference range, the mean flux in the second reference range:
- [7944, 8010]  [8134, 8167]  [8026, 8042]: -0.2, 156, 154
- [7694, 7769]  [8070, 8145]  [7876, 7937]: -0.8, 163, 152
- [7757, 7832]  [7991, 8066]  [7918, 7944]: 0.1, 163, 157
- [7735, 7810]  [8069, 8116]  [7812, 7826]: 0.4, 163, 152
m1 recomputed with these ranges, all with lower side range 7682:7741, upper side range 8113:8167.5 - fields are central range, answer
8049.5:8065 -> -0.034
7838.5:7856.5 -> -0.012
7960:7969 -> 0.003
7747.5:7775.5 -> 0.022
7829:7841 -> 0.036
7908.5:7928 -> -0.021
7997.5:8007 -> -0.004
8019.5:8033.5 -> 0.003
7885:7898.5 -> 0.024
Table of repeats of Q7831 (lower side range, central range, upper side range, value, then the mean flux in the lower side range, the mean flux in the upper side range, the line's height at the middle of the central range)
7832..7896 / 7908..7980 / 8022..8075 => 0.3 A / 160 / 159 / 159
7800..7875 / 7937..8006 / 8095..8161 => 0.2 A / 161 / 152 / 157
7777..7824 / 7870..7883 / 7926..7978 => 0.0 A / 163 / 157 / 160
